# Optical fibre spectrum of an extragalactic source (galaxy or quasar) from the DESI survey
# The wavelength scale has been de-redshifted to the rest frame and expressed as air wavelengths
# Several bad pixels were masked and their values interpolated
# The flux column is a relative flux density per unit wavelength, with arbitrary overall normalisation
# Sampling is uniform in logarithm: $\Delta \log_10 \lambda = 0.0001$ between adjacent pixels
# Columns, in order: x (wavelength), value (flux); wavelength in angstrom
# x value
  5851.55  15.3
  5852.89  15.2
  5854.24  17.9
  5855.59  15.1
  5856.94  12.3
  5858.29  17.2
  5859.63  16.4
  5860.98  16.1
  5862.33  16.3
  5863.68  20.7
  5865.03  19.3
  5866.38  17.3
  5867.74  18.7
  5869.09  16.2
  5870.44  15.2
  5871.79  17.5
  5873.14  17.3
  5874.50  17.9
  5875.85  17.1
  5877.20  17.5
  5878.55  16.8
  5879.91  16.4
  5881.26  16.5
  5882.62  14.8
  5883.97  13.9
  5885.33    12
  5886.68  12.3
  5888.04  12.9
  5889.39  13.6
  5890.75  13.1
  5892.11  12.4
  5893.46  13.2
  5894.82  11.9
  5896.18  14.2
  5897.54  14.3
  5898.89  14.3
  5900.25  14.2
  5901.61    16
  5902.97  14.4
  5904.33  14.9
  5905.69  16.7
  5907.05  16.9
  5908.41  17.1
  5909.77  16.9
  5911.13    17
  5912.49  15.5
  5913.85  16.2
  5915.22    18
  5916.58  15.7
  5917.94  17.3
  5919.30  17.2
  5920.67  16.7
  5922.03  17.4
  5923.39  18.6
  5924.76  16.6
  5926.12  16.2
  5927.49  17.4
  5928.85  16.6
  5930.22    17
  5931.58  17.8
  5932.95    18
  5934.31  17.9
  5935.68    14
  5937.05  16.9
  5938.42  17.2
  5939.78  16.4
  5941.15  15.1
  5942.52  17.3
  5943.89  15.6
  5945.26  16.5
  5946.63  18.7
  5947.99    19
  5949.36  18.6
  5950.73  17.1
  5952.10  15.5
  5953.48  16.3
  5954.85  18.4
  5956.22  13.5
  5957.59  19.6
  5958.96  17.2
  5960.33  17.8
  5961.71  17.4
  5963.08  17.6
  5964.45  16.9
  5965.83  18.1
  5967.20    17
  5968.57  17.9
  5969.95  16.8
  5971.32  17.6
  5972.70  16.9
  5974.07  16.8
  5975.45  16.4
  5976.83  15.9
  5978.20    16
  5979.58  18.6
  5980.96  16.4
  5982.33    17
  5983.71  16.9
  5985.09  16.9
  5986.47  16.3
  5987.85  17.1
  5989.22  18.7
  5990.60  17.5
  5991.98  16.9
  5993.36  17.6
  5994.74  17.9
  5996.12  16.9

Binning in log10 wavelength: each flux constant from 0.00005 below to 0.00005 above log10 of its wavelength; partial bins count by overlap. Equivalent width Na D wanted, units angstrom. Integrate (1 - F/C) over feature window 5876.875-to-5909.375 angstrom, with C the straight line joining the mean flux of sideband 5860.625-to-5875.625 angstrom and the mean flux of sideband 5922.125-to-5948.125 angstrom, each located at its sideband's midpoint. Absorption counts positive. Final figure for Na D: 5.1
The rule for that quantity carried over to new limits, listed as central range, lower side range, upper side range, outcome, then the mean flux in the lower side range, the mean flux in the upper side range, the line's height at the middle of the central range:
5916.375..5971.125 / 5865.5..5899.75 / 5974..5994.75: -2.8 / 15.1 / 17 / 16.3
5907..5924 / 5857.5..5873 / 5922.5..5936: 0.2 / 17.3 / 17.1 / 17.1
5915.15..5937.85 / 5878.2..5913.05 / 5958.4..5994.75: -2.0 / 14.7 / 17.2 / 15.6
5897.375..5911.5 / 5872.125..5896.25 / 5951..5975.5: -0.4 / 14.7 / 17.1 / 15.3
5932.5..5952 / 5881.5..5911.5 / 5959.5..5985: -1.1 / 14.4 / 17.1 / 16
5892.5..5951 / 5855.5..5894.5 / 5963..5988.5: -0.2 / 15.7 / 17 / 16.3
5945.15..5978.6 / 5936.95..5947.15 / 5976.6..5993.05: -0.7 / 16.7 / 17.1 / 16.9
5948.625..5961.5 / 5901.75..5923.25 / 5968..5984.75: -0.2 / 16.6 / 16.9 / 16.8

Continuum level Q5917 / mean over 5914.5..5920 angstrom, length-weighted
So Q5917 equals 17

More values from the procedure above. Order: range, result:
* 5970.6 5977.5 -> 16.7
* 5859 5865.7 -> 17.8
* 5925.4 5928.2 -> 16.8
